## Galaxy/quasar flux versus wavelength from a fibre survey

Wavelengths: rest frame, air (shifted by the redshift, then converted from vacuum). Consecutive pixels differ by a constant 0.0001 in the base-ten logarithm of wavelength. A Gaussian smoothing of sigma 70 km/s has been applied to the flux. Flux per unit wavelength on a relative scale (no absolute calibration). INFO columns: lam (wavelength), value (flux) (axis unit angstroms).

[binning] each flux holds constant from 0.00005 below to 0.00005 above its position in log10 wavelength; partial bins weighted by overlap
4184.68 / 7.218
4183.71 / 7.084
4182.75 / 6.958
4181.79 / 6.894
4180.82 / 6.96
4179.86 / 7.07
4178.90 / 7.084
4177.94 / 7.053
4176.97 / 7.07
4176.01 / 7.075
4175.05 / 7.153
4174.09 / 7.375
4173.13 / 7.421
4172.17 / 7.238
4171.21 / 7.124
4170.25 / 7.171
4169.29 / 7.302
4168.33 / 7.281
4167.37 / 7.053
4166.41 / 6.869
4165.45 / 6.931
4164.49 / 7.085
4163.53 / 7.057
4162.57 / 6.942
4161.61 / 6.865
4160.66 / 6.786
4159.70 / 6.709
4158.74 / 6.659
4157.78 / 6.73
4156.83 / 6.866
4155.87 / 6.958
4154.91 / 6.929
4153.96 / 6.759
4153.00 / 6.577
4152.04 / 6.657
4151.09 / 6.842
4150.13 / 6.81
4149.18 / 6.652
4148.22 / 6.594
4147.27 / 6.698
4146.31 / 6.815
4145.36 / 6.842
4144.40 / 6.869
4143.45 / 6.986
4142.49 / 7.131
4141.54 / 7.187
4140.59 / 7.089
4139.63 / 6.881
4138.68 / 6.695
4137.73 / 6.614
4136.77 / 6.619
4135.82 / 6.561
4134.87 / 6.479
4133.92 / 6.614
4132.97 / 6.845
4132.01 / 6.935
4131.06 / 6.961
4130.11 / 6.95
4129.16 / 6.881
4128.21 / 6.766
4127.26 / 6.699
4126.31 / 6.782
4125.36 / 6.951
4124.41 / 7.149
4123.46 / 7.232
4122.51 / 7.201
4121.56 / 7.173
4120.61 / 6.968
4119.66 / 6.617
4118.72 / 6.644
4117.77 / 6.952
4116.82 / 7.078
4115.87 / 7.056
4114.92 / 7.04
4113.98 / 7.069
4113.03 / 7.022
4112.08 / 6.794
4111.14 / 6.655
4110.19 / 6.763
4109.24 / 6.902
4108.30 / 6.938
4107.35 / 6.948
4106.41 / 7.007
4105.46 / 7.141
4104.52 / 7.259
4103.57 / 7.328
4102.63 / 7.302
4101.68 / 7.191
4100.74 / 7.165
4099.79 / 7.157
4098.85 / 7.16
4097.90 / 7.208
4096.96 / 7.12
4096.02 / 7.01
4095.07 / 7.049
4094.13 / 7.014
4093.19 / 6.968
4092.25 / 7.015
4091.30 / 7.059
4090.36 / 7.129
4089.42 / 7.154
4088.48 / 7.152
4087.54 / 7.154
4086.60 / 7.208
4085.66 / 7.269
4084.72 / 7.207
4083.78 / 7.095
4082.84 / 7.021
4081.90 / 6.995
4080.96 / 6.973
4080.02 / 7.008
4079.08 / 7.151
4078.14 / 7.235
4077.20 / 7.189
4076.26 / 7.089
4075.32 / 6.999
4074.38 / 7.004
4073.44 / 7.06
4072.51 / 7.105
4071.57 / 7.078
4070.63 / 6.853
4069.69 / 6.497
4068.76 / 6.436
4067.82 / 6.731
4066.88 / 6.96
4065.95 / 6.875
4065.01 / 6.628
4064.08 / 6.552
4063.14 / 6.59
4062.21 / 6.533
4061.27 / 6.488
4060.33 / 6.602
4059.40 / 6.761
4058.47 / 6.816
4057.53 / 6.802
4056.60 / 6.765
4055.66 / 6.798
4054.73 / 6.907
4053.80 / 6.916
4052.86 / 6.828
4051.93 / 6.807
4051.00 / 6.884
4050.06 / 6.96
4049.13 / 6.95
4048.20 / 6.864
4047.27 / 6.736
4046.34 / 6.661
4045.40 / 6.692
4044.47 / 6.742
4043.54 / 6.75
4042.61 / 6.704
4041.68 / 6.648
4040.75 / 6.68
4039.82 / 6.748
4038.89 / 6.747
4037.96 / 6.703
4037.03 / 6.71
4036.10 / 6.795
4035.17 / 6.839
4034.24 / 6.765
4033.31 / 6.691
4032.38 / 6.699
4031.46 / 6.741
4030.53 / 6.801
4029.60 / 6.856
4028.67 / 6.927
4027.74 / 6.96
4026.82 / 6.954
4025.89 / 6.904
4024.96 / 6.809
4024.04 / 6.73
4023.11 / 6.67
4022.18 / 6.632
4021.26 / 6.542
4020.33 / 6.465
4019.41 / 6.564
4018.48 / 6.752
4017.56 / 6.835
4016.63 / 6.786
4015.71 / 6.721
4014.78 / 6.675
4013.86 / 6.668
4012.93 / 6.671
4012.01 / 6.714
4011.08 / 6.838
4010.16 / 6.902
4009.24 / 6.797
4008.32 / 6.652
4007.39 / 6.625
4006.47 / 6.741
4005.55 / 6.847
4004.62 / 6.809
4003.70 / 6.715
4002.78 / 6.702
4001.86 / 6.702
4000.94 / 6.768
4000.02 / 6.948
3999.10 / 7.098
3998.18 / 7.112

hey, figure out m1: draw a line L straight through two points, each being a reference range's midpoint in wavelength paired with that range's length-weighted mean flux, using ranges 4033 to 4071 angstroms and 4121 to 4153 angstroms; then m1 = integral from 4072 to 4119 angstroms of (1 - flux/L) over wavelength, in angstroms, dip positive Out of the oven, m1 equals -1.9 angstroms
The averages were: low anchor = 6.74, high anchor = 6.85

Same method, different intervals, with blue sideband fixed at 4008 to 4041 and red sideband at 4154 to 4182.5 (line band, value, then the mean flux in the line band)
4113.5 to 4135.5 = 0.1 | 6.91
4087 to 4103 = -0.5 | 7.12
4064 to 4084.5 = -0.3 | 6.94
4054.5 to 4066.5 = 0.2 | 6.7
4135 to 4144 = 0.2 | 6.85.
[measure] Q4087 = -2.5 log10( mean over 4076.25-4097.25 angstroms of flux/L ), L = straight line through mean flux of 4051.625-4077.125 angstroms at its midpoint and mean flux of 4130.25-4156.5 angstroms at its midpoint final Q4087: -0.05 mag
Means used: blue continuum 6.8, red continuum 6.8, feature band 7.1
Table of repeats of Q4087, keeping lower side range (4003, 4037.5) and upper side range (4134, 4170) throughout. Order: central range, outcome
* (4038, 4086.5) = -0.011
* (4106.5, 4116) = -0.016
